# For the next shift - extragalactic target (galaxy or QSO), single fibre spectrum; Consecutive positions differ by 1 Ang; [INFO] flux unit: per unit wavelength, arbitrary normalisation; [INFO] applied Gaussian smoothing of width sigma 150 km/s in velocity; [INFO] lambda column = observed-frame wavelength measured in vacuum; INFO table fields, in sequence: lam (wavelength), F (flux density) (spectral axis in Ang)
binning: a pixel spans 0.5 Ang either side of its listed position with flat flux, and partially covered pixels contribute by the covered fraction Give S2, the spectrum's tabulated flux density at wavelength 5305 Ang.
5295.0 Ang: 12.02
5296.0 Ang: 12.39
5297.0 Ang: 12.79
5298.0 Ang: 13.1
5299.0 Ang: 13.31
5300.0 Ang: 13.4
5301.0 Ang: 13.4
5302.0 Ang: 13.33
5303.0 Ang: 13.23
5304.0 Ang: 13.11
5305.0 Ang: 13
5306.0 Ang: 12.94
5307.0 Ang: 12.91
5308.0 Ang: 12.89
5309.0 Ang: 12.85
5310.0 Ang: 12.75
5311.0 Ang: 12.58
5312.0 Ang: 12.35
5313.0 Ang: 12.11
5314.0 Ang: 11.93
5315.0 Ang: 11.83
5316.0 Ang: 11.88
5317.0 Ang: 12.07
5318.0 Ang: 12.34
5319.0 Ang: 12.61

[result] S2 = 13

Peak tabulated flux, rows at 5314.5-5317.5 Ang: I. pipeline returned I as 12.07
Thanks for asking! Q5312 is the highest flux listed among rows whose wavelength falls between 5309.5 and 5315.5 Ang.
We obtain 12.75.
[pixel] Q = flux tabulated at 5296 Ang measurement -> 12.39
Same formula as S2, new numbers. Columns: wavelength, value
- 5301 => 13.4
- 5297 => 12.79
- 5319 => 12.61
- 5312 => 12.35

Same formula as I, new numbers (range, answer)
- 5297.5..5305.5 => 13.4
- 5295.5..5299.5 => 13.31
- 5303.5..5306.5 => 13.11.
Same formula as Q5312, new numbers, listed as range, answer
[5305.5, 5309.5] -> 12.94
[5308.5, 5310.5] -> 12.85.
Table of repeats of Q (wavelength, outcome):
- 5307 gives 12.91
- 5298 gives 13.1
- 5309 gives 12.85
